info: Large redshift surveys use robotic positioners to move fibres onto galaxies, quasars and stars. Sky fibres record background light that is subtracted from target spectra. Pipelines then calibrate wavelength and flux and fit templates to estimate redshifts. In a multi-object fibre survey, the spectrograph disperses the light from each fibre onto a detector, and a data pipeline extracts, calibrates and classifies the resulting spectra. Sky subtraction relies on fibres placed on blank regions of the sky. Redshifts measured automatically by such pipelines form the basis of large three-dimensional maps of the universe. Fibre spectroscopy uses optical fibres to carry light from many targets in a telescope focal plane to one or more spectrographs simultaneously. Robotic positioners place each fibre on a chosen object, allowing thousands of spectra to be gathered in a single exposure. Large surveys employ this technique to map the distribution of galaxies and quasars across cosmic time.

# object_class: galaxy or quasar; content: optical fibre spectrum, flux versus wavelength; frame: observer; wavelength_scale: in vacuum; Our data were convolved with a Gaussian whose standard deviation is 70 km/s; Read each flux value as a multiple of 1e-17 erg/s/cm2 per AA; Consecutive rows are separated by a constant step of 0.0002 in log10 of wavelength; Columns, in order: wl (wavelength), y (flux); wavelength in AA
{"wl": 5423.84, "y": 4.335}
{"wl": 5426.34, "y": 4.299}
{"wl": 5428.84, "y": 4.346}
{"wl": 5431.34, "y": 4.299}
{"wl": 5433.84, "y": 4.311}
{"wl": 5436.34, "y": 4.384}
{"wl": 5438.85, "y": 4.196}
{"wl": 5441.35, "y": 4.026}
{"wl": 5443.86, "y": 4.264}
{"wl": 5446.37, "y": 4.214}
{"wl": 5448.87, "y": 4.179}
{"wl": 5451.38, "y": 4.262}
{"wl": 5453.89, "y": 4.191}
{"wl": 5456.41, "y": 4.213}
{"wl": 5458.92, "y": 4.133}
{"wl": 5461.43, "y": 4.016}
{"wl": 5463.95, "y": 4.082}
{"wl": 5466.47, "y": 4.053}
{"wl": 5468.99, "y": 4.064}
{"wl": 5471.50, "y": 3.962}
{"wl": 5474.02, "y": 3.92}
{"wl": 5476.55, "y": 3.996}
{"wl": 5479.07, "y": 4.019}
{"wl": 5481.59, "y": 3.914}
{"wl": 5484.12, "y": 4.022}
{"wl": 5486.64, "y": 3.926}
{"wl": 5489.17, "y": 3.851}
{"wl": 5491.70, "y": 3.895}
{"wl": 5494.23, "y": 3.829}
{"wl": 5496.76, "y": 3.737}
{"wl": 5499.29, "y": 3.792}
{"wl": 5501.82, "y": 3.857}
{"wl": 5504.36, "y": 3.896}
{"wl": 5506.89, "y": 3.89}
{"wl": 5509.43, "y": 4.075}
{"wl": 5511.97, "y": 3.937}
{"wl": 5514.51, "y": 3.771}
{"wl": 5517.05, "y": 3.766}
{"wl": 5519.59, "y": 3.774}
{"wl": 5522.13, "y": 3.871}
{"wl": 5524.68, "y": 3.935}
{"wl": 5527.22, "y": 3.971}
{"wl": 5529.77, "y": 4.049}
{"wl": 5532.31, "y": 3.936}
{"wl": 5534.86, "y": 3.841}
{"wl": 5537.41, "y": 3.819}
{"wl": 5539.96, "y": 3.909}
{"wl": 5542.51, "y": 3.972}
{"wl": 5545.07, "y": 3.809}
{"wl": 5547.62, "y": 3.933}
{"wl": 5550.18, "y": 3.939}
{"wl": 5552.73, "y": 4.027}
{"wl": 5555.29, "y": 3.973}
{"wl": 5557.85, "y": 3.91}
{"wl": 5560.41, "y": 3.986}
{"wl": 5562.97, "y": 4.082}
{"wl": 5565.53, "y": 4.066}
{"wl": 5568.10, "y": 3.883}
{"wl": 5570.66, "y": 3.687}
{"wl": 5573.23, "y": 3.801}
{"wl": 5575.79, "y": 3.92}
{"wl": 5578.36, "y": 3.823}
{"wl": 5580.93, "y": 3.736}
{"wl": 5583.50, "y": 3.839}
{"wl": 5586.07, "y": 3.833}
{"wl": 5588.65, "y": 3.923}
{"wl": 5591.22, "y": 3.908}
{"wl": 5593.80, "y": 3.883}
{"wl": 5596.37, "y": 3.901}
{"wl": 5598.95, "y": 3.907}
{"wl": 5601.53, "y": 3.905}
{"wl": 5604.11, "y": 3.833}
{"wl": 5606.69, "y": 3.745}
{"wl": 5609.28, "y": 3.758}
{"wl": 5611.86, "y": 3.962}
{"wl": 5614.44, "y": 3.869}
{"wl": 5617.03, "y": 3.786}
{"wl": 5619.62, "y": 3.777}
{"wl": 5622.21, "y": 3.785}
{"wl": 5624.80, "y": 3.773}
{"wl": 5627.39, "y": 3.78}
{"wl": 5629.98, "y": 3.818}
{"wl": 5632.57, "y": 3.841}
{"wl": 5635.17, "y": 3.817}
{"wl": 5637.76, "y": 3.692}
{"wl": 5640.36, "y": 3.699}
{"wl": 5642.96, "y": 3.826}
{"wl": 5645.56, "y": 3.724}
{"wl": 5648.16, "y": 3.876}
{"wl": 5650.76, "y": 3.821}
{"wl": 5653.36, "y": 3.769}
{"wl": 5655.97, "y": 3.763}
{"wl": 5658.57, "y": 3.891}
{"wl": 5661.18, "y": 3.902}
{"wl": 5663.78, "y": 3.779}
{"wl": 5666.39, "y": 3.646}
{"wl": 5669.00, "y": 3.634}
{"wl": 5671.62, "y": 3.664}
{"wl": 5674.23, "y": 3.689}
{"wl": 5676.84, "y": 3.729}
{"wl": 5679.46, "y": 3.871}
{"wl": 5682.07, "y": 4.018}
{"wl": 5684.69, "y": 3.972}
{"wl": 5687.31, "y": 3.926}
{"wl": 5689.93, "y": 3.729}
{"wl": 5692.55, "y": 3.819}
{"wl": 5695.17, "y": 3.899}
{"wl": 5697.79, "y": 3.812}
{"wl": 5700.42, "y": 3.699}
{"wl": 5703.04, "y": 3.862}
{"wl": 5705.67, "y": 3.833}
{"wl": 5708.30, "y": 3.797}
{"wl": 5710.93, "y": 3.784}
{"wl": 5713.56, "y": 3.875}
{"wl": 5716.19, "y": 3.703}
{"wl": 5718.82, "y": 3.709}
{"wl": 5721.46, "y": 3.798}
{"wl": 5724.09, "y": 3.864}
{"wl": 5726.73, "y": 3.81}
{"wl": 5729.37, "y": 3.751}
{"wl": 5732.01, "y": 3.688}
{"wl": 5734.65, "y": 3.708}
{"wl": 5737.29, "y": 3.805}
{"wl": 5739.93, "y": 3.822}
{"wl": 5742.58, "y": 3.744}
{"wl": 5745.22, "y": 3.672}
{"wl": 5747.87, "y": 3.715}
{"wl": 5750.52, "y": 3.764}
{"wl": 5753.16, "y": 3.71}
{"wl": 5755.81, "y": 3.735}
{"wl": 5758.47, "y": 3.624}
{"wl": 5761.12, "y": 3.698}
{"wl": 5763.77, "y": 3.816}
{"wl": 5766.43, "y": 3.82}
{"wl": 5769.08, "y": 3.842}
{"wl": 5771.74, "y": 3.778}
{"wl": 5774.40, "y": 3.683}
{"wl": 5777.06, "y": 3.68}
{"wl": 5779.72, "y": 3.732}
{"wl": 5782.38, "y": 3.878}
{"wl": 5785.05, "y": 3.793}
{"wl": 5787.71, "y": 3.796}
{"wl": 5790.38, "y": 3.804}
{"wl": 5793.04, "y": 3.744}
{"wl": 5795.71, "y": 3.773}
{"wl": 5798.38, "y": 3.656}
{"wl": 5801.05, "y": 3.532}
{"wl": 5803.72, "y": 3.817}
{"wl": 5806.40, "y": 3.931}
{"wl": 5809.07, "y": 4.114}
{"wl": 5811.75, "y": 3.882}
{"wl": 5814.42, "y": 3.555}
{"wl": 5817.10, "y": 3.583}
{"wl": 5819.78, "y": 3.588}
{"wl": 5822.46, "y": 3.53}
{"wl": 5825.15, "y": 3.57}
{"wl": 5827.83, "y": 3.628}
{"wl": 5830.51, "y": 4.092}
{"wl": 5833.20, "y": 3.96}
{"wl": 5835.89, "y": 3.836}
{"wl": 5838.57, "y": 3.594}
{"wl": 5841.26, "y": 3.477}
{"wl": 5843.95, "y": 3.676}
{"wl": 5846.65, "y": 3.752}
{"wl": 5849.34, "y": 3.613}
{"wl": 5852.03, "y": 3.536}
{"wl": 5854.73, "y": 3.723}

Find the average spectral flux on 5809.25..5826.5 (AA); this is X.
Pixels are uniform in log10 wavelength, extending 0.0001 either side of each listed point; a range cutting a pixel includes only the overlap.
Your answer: 3.65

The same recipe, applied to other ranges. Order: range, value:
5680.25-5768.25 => 3.79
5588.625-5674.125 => 3.8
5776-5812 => 3.79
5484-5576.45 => 3.9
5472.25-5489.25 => 3.96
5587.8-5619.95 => 3.86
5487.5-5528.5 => 3.87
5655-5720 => 3.8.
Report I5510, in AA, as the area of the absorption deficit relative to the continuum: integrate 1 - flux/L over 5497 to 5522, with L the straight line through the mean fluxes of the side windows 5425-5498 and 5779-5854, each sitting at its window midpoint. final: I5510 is 1.1 AA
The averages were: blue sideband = 4.09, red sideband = 3.73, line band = 3.86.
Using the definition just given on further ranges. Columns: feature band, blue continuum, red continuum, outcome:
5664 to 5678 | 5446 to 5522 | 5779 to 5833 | 0.6 AA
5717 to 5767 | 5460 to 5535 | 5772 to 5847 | 0.4 AA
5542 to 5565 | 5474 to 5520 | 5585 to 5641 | -0.6 AA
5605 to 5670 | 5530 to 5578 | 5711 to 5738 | 0.9 AA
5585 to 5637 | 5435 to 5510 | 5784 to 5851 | 0.9 AA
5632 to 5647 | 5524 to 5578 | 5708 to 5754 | 0.3 AA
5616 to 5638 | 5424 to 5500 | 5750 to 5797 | 0.7 AA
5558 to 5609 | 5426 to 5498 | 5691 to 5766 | 0.9 AA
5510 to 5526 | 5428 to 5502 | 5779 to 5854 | 0.6 AA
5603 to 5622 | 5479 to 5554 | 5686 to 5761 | 0.1 AA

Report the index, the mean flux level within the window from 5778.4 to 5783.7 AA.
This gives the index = 3.81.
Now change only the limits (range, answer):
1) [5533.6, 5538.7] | 3.83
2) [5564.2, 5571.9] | 3.88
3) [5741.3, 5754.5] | 3.72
